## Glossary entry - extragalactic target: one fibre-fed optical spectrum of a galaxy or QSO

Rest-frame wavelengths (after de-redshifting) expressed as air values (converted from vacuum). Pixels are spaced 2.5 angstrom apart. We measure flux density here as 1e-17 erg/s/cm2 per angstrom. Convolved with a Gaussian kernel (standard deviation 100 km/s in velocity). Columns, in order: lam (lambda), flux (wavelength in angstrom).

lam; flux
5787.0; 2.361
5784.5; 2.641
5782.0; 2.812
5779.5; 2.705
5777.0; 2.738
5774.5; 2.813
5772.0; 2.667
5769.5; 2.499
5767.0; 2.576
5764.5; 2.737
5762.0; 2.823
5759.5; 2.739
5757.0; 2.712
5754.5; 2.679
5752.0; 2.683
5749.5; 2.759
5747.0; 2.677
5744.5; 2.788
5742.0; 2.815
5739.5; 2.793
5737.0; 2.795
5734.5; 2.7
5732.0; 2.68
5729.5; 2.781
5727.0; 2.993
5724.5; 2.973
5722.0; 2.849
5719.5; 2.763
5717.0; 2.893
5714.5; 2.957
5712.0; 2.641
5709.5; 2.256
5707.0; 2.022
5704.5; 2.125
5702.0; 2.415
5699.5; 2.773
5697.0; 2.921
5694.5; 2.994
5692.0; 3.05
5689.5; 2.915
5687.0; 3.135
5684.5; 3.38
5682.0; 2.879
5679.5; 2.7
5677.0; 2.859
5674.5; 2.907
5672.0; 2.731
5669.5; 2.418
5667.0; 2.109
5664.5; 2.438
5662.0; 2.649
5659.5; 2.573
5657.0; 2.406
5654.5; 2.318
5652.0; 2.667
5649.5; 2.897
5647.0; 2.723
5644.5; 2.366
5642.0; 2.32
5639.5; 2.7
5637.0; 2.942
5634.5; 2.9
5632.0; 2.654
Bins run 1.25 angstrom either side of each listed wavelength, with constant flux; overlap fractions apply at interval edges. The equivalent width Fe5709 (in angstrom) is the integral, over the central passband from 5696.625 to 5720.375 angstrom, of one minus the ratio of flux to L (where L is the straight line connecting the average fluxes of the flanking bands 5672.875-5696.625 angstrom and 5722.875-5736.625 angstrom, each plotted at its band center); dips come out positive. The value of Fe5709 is 2.7 angstrom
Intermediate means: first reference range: 2.97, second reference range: 2.82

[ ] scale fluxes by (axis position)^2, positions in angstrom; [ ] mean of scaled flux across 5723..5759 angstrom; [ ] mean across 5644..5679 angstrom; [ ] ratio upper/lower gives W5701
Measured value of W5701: 1.1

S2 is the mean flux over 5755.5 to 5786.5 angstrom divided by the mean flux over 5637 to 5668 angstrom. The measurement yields 1.06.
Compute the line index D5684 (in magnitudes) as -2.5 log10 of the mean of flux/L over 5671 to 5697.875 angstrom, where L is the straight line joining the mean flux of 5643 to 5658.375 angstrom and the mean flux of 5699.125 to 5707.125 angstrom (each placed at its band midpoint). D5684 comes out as -0.22 mag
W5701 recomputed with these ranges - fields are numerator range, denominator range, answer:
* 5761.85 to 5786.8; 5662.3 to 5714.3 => 1.03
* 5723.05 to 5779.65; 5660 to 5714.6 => 1.04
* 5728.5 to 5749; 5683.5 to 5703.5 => 0.95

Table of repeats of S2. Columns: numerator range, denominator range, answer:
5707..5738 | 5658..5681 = 1.06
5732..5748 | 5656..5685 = 1.04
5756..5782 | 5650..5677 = 1.06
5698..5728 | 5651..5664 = 1.05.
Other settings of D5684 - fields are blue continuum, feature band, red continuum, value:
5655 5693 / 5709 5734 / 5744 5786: -0.03 mag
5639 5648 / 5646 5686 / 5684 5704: 0.01 mag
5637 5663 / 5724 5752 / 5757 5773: -0.05 mag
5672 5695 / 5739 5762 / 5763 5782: 0.01 mag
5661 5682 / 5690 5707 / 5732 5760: 0.00 mag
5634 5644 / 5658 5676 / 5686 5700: 0.11 mag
